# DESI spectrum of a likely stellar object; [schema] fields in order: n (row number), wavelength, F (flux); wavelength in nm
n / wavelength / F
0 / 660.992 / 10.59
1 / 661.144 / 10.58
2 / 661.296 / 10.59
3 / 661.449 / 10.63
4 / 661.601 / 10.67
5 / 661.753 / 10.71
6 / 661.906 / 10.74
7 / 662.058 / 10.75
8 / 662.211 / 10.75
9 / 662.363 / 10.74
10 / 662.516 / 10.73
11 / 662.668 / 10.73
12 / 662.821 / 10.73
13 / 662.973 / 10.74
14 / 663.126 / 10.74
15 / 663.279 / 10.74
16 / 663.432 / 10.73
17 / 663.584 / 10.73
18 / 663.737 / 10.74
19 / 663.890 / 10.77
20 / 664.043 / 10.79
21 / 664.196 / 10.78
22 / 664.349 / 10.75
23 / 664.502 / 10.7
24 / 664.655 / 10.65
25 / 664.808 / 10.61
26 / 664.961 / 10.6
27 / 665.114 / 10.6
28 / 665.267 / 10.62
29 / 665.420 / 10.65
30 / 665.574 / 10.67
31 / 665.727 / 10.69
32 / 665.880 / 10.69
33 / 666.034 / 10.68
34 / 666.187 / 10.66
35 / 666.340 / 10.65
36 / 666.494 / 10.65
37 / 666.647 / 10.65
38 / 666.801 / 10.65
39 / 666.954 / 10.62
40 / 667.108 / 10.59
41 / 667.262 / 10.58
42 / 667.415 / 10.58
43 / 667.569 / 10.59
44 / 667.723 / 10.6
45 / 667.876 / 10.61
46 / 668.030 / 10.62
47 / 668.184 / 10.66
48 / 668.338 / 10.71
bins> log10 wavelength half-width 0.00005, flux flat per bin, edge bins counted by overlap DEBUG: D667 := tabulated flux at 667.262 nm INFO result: 10.58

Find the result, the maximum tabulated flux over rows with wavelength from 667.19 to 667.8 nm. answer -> 10.6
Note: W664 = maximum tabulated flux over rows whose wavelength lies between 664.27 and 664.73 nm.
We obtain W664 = 10.75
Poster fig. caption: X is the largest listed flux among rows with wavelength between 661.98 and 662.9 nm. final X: 10.75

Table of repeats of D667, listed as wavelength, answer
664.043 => 10.79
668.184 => 10.66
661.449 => 10.63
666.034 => 10.68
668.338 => 10.71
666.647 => 10.65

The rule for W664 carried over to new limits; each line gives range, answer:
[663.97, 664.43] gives 10.79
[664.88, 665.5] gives 10.65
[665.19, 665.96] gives 10.69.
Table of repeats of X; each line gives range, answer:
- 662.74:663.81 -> 10.74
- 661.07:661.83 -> 10.71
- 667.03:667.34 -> 10.59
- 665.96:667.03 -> 10.68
